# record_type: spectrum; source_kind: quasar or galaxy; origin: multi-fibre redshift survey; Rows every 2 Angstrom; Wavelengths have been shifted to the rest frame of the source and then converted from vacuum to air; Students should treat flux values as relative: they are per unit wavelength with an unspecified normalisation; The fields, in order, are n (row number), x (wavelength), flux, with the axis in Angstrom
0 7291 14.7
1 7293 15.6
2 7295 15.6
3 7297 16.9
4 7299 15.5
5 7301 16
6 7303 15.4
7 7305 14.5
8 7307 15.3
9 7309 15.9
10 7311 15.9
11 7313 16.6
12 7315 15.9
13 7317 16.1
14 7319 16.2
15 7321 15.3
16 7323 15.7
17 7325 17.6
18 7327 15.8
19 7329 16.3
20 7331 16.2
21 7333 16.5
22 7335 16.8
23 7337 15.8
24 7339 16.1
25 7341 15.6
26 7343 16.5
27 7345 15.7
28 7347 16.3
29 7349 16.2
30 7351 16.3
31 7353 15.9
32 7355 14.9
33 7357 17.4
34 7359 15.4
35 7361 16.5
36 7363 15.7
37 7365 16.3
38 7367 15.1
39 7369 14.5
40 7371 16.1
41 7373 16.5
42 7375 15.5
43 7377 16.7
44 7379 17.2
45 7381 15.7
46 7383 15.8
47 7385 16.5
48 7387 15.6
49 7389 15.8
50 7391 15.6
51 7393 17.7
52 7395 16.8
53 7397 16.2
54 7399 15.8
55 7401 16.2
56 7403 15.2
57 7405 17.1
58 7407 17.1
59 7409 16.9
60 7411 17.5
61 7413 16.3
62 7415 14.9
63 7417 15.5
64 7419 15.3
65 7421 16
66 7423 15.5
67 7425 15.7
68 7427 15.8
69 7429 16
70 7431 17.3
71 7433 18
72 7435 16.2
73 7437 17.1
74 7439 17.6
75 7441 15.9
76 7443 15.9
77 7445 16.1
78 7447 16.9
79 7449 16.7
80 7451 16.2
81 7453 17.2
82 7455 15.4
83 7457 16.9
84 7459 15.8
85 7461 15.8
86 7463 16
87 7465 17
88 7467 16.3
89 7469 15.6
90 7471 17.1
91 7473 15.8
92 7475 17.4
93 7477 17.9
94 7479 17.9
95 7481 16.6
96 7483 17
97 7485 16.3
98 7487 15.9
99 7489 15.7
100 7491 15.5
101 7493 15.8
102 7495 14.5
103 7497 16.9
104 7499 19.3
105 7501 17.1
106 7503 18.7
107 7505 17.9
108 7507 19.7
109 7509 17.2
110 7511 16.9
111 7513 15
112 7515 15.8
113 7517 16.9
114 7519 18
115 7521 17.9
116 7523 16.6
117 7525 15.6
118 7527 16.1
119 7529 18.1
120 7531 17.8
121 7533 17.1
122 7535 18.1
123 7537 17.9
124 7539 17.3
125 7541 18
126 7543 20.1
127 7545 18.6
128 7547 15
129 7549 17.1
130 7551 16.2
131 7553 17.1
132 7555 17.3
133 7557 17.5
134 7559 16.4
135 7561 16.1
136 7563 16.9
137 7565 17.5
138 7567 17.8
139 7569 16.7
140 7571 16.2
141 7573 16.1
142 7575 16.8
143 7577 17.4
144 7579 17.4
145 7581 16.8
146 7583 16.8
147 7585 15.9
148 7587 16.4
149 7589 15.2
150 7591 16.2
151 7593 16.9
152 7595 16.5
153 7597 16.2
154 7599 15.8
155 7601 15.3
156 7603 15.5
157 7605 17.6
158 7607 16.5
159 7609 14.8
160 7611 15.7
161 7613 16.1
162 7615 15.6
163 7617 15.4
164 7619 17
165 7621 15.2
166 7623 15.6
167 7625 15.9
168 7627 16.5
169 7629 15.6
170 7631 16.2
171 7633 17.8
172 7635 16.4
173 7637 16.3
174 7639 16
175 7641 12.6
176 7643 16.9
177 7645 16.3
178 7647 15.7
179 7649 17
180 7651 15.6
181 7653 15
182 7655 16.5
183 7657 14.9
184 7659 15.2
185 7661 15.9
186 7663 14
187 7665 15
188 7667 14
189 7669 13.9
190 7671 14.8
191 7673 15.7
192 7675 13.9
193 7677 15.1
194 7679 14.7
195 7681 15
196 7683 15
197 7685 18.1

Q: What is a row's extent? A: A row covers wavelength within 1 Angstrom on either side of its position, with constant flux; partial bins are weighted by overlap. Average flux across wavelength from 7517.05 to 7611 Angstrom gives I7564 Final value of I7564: 16.8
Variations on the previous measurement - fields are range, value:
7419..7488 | 16.5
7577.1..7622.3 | 16.1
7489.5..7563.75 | 17.1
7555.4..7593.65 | 16.7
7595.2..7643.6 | 15.9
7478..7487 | 16.8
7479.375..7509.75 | 17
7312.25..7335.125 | 16.2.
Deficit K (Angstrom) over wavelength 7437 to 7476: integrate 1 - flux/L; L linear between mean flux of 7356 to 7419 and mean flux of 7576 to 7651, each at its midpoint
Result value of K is -0.66 Angstrom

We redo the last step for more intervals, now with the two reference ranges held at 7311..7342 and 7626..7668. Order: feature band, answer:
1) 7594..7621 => -0.39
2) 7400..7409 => -0.23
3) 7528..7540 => -1.41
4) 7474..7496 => -0.67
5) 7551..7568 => -1.30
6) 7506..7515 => -0.66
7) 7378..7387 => -0.08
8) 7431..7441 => -0.69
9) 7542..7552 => -0.99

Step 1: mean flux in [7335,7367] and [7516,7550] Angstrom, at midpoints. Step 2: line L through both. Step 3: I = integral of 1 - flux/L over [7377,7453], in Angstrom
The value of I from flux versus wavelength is 0.9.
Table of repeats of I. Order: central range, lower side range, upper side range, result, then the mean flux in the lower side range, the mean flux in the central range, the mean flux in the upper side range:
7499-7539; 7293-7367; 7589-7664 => -3.53 Angstrom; 16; 17.3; 15.9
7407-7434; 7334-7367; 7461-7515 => 0.30 Angstrom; 16.1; 16.2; 16.8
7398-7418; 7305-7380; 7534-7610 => 0.00 Angstrom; 16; 16.2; 16.8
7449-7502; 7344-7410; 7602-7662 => -1.51 Angstrom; 16.1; 16.5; 15.9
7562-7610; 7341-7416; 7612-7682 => -2.46 Angstrom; 16.1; 16.5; 15.5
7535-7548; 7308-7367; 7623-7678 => -1.76 Angstrom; 16.1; 17.8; 15.5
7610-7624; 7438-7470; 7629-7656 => 0.22 Angstrom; 16.3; 15.8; 16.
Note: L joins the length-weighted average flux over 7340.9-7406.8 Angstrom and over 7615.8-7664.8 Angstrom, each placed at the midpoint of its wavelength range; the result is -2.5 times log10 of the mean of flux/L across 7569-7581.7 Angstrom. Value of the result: -0.06 mag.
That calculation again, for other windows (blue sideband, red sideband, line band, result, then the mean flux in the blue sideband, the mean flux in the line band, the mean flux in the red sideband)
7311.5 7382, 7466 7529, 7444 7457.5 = 0.01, 16.1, 16.5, 16.8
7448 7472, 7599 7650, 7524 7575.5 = -0.06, 16.3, 17.1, 16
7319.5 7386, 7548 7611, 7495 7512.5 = -0.08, 16.1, 17.7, 16.5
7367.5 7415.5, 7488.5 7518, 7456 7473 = 0.02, 16.2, 16.3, 16.9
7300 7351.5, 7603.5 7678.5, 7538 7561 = -0.10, 16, 17.3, 15.6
